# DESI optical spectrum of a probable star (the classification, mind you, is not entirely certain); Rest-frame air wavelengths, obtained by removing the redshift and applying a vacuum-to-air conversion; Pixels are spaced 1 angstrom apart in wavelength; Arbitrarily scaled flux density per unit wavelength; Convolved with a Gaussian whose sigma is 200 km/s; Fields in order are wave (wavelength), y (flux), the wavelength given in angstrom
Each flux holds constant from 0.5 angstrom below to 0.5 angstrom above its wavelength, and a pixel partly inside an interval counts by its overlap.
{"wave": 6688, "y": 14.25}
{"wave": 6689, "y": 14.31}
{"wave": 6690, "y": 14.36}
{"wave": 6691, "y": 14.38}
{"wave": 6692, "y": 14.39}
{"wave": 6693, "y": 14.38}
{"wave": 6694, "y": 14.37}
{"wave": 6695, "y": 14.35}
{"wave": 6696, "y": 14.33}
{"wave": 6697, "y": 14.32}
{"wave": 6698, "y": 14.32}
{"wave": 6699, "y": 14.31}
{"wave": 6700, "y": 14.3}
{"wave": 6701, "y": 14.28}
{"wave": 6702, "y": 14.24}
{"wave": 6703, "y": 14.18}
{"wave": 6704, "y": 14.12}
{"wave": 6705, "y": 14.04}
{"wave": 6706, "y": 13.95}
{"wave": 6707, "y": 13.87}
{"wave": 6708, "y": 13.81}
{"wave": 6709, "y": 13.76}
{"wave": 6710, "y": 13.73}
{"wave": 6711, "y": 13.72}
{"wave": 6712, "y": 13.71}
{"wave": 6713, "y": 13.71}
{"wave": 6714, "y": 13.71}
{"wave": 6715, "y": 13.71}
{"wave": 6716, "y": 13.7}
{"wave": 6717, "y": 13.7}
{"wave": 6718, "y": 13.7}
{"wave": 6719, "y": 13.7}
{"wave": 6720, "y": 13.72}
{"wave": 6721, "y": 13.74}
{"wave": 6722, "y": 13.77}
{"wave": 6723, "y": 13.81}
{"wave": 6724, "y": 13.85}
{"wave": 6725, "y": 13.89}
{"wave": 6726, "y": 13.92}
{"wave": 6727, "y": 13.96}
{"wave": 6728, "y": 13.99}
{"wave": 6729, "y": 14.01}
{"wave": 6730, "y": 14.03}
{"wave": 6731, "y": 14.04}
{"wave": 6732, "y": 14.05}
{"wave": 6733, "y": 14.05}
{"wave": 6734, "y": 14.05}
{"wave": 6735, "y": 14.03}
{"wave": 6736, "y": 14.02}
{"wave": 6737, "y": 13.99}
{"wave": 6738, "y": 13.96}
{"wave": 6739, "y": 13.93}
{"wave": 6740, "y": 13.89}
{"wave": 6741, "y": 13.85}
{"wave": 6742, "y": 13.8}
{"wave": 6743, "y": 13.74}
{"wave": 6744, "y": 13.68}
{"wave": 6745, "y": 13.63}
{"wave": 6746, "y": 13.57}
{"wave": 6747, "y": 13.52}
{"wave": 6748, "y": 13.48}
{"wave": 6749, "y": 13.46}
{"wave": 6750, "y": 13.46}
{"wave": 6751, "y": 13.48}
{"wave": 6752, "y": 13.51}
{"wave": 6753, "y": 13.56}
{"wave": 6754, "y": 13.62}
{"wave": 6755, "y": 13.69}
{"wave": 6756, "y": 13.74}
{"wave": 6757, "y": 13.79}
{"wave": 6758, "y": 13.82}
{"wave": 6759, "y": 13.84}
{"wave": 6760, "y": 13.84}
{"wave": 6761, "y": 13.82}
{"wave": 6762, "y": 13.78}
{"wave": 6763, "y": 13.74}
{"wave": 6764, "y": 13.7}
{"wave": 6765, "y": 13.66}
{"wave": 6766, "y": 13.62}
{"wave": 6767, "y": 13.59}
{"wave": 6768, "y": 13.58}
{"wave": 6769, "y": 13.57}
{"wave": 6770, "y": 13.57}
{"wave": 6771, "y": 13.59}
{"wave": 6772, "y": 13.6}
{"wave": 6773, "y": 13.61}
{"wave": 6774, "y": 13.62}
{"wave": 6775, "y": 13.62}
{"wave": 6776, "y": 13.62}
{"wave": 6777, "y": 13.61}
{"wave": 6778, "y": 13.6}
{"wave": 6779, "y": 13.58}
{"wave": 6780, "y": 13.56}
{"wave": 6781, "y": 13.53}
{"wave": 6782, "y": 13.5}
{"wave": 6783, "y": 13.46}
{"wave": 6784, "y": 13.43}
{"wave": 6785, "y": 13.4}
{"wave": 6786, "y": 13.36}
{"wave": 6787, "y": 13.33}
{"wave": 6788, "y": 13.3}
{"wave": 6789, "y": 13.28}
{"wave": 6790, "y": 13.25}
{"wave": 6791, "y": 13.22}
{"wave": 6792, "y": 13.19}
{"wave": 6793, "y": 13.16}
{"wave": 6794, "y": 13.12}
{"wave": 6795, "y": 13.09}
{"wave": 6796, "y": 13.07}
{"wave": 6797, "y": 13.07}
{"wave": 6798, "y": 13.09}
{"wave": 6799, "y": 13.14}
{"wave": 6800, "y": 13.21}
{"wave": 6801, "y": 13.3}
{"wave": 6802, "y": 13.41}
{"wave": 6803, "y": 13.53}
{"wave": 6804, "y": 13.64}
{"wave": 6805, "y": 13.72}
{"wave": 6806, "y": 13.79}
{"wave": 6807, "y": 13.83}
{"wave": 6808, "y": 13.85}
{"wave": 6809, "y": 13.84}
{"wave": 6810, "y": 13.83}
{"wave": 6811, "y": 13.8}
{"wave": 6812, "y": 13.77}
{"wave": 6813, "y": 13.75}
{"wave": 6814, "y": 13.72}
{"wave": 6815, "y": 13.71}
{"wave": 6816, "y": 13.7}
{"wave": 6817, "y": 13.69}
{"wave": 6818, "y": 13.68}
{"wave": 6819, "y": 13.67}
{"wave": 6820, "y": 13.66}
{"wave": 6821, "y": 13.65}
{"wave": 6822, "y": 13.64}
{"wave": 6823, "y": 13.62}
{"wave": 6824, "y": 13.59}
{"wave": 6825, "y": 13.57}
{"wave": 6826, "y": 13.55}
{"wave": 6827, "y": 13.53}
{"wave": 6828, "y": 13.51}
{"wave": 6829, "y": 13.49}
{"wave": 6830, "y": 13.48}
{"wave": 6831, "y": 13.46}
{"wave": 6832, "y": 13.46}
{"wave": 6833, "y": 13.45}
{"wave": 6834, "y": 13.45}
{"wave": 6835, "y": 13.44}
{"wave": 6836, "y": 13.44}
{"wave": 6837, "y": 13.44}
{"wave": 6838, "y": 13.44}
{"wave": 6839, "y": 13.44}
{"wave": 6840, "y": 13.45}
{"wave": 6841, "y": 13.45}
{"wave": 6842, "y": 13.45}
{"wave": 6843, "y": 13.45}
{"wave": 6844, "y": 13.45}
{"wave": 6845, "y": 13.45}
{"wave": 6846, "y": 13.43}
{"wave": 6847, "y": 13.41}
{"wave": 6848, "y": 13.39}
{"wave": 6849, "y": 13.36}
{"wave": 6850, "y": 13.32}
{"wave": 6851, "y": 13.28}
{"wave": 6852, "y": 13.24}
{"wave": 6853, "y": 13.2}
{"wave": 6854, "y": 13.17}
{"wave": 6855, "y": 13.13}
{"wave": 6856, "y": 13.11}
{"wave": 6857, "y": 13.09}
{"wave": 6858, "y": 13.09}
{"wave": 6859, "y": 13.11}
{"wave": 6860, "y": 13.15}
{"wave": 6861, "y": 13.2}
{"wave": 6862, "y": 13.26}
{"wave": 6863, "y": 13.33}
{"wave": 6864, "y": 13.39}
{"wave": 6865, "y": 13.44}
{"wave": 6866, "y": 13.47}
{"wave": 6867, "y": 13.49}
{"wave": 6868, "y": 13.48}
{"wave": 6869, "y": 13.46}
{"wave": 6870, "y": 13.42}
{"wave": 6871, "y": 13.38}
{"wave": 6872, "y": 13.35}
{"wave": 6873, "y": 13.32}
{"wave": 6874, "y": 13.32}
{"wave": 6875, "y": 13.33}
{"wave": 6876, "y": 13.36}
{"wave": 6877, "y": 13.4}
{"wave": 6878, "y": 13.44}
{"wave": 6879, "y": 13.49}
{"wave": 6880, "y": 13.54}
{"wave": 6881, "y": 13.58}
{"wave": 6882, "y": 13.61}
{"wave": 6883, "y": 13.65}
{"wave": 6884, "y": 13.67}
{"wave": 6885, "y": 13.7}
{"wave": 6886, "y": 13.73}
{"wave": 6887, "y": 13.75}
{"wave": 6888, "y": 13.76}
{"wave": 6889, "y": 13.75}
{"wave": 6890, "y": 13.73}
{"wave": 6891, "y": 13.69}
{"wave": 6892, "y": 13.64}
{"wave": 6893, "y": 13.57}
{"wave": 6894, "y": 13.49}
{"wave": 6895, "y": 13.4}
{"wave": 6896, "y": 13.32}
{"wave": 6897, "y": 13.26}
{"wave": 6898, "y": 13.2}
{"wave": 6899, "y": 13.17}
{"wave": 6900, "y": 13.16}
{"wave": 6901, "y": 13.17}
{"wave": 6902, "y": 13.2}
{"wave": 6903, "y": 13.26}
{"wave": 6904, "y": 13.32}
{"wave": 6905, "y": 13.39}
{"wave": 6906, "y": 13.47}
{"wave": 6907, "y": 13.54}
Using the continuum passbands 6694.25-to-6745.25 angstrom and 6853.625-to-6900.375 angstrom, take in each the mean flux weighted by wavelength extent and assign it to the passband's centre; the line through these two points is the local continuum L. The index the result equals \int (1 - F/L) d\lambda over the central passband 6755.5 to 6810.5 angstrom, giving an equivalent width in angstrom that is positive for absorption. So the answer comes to 0.8 angstrom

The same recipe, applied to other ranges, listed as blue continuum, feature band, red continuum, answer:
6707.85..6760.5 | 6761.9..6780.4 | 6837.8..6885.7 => 0.06 angstrom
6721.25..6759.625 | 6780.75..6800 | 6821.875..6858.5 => 0.49 angstrom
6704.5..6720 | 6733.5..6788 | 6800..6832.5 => 0.19 angstrom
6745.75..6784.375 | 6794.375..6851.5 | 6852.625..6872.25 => -0.39 angstrom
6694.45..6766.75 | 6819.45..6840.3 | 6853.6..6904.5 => 0.06 angstrom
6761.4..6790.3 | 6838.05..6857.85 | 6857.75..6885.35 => 0.17 angstrom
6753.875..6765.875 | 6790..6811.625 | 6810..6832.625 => 0.39 angstrom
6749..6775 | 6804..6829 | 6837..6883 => -0.37 angstrom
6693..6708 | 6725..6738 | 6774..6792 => -0.08 angstrom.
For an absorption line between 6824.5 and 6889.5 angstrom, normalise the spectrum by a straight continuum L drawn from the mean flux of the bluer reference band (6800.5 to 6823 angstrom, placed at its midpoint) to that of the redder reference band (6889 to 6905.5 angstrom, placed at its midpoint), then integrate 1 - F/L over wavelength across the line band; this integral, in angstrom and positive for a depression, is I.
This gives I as 0.51 angstrom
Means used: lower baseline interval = 13.7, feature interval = 13.4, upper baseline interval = 13.4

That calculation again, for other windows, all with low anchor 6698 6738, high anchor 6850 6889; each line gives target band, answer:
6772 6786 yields 0.17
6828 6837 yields 0.04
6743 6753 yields 0.20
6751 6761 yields 0.06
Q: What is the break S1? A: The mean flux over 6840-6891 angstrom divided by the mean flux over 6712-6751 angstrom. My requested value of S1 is 1.0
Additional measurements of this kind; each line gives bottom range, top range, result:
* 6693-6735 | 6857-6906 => 0.96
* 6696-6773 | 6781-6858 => 0.97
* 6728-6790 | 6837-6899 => 0.98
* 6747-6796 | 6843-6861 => 0.98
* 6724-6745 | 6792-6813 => 0.97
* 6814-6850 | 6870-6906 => 1.00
